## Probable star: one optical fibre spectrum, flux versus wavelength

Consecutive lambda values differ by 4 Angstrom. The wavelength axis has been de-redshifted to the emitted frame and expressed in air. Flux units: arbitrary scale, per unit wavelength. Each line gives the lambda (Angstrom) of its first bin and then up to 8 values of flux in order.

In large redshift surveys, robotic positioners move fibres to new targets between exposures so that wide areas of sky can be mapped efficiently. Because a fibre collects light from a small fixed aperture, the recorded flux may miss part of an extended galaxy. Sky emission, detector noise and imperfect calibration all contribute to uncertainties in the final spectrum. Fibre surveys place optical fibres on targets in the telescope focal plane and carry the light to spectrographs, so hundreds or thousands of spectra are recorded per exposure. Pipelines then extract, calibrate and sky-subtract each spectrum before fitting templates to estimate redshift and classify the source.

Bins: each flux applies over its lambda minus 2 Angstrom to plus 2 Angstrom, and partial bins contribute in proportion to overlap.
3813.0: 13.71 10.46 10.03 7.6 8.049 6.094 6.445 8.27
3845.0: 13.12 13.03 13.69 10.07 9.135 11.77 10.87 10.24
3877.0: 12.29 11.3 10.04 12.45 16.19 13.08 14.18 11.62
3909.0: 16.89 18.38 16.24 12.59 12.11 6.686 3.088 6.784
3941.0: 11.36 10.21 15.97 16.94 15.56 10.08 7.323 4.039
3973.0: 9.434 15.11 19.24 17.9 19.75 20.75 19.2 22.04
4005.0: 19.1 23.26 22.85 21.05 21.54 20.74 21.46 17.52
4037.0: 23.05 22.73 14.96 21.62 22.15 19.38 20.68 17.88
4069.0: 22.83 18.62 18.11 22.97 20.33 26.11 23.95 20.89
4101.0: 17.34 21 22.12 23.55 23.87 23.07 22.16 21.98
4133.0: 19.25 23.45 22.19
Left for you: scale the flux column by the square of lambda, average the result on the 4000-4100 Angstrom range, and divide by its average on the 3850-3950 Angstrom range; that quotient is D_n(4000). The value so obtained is 1.91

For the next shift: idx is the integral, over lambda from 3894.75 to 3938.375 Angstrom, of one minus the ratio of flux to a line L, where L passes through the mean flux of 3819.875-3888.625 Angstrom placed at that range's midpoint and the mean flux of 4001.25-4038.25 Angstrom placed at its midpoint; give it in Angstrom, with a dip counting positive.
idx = 6.2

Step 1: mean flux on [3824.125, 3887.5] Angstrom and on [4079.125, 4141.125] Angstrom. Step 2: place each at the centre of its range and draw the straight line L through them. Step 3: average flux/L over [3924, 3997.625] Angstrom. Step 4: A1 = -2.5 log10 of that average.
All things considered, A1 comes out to 0.21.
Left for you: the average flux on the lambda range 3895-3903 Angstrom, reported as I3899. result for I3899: 13.6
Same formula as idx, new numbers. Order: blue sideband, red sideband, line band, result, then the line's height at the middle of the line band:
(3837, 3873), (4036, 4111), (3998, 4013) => -3.2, 17.8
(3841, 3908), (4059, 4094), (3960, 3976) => 8.1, 16.3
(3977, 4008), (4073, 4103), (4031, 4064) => 0.5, 20.5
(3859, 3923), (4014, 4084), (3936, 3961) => 4.6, 15.7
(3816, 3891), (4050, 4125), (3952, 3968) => 3.8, 15.3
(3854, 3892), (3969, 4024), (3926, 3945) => 9.4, 15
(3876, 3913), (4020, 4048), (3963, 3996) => 6.4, 17.6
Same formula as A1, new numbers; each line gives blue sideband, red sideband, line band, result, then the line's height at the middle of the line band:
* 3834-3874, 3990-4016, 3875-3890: 0.10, 12.6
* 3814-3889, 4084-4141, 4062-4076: 0.02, 20.1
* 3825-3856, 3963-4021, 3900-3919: -0.18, 13.2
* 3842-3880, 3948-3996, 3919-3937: 0.49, 13.2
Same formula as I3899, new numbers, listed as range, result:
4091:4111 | 21.1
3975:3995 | 18.6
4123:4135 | 21.1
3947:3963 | 14.6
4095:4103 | 19.1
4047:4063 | 21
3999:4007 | 20.6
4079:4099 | 22.9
